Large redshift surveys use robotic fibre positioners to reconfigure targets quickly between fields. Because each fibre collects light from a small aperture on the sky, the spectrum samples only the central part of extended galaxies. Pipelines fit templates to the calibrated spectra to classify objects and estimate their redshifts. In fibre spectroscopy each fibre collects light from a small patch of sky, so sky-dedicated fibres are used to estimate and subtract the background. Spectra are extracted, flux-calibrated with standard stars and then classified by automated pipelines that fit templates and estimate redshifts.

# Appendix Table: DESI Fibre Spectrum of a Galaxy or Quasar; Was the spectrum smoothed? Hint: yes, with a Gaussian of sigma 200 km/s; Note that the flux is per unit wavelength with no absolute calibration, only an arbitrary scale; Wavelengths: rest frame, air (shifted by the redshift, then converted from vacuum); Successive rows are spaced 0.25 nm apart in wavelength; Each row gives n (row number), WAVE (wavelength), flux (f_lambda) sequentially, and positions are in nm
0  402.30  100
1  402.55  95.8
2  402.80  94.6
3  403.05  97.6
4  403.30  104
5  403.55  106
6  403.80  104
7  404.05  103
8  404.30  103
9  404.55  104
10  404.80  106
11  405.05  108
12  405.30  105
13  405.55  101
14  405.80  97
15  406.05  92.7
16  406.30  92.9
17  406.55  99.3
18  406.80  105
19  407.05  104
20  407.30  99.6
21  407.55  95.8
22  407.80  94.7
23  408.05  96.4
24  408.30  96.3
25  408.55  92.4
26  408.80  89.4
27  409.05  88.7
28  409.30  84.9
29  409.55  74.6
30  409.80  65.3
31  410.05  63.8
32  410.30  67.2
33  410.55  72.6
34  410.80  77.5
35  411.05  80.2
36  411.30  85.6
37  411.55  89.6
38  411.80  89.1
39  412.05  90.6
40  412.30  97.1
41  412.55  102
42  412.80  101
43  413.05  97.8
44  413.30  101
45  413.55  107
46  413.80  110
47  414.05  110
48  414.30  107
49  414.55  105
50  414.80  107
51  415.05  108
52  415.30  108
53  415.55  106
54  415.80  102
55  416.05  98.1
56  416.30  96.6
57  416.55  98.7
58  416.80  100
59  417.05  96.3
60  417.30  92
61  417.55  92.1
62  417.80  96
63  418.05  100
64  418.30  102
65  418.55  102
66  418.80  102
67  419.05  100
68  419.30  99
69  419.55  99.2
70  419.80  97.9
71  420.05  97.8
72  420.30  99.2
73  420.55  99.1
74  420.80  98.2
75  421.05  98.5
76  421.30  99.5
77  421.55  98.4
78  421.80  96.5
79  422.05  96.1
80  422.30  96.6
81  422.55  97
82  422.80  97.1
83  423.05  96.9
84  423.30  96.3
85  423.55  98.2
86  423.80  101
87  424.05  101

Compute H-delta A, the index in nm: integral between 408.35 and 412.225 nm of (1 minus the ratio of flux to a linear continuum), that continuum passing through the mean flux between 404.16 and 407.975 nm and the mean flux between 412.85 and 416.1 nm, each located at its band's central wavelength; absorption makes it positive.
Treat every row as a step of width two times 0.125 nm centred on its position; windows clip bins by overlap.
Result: 0.81 nm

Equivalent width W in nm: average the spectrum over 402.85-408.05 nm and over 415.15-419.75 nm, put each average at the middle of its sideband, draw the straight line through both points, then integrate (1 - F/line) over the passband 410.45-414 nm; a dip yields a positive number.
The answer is 0.24 nm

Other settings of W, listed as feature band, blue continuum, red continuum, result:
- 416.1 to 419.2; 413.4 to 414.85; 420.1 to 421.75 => 0.14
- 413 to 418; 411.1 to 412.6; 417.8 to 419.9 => -0.33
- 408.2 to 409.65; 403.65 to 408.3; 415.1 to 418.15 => 0.18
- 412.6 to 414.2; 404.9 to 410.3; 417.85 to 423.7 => -0.16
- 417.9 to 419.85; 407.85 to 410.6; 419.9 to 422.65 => -0.12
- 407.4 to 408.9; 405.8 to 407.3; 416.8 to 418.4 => 0.06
